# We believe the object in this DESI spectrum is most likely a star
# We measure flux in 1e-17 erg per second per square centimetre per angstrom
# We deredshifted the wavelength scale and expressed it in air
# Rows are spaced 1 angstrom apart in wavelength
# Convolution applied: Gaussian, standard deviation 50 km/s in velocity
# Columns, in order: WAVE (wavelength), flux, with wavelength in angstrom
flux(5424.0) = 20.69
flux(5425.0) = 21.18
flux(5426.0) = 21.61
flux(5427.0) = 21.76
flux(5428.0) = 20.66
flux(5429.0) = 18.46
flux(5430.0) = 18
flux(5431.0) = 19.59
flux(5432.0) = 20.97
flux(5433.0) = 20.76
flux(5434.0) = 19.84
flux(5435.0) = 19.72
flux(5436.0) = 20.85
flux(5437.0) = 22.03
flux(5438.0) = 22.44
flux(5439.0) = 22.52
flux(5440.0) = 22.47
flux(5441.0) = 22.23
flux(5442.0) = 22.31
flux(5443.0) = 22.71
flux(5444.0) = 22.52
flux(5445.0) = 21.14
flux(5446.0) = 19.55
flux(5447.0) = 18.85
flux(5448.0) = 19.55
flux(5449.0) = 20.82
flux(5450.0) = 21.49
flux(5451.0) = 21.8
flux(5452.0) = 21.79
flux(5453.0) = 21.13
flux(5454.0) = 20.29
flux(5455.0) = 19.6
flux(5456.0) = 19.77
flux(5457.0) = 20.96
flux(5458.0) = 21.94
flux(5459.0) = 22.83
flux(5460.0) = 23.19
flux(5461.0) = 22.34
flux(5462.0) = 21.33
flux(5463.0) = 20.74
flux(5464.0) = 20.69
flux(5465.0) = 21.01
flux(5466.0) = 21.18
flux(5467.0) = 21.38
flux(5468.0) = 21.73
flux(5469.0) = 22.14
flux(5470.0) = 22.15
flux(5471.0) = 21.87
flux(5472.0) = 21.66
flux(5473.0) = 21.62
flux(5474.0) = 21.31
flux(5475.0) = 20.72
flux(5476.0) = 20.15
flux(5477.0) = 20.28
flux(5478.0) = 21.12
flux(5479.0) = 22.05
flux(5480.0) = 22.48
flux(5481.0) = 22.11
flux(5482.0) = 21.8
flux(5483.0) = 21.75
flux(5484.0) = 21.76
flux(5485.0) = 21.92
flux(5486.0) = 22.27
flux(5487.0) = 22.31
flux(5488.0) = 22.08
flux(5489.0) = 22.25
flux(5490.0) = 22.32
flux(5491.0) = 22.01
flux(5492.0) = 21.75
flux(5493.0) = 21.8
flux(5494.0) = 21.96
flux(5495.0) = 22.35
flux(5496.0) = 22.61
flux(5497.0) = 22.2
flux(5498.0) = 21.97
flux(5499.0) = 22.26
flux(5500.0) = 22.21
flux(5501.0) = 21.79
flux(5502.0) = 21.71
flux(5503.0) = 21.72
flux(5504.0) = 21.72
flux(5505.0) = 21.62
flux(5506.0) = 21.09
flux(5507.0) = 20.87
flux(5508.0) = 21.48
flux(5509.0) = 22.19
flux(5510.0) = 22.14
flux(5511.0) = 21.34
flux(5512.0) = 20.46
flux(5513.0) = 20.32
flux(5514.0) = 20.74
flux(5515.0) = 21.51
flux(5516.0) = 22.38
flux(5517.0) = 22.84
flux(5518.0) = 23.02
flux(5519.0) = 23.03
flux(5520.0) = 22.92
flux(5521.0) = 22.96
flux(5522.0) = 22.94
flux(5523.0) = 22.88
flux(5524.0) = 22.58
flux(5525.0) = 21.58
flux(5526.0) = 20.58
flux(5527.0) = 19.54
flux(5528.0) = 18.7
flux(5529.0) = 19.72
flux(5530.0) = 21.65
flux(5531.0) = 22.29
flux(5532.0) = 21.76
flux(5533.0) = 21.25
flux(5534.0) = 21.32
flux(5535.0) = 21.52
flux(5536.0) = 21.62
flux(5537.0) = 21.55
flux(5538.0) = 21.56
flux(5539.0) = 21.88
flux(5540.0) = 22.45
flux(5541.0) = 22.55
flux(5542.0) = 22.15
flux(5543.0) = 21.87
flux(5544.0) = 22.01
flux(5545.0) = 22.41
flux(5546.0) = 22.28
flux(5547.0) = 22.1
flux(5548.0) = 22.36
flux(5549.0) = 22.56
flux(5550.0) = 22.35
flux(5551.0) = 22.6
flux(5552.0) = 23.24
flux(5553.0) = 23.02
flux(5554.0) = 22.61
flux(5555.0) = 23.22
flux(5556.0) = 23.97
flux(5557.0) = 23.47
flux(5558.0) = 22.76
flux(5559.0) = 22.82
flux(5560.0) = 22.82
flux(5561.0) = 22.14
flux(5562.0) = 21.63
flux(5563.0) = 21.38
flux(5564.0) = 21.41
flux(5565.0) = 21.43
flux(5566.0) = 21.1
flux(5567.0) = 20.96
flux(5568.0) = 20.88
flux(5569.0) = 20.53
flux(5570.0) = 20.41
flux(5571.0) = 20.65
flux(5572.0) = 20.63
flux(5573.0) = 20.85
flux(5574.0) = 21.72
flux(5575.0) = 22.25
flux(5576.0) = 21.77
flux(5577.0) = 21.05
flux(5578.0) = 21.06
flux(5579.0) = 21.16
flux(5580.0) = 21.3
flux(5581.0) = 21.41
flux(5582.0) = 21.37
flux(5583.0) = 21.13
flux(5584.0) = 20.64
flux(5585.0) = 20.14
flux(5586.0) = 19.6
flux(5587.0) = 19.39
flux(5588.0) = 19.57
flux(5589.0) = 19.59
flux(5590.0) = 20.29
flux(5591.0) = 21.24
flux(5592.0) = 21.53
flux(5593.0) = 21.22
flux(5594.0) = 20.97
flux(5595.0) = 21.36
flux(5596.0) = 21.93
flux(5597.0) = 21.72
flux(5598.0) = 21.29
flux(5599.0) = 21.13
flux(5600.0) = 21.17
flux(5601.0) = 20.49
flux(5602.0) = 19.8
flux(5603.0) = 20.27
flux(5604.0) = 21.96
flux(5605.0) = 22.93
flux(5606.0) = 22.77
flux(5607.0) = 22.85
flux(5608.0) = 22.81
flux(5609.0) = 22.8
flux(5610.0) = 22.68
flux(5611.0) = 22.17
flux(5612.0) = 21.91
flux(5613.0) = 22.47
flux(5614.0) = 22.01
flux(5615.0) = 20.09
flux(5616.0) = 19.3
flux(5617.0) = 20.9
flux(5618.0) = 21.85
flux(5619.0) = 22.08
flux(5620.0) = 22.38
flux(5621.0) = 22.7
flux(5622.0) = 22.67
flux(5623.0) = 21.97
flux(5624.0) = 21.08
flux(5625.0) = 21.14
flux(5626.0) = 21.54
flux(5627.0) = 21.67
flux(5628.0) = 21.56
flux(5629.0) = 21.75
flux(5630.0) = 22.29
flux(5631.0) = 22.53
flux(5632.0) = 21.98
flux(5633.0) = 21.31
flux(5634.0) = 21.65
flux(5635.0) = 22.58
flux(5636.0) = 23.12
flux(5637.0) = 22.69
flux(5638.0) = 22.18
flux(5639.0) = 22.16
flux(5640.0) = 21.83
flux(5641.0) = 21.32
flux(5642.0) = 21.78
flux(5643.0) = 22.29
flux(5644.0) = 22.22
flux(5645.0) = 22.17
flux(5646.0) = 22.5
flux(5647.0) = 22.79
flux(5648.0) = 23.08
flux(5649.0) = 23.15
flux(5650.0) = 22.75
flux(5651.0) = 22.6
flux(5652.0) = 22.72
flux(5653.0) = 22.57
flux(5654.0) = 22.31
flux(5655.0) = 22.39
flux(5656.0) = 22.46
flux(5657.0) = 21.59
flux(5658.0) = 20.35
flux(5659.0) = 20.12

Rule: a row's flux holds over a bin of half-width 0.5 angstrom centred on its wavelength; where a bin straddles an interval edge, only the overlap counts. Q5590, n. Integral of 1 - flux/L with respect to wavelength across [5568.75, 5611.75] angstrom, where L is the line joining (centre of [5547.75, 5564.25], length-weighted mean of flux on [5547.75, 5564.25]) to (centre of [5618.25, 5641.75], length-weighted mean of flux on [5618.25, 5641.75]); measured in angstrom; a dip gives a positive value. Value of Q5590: 2.2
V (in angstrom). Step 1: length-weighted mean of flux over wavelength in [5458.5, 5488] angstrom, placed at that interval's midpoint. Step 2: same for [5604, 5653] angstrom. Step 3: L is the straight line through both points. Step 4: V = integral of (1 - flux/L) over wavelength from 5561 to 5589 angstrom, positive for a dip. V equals 1.3 angstrom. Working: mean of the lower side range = 21.7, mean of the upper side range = 22.1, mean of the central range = 20.9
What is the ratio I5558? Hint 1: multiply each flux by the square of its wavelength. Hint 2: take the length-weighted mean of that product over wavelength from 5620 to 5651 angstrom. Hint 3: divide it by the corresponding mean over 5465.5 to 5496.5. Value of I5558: 1.08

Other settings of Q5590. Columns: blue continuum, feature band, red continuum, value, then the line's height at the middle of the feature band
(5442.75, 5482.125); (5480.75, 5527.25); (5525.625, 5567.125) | -0.7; 21.6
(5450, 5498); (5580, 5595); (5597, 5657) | 0.9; 21.9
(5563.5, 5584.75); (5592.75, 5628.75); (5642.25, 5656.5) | 0.3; 21.8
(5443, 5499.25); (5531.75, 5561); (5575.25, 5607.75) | -1.5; 21.2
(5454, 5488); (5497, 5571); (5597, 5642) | -0.8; 21.6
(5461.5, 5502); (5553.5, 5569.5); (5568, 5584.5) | -0.6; 21.2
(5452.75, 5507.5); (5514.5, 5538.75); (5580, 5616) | -0.3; 21.5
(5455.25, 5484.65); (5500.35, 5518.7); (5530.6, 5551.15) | 0.1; 21.8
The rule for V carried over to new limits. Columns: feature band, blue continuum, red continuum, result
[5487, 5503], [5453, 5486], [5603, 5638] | -0.4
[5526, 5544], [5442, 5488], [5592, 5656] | 0.2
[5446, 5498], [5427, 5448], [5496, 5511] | -0.3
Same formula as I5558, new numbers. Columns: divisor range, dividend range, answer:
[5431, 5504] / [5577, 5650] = 1.06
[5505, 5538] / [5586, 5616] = 1.02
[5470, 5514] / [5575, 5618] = 1.02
